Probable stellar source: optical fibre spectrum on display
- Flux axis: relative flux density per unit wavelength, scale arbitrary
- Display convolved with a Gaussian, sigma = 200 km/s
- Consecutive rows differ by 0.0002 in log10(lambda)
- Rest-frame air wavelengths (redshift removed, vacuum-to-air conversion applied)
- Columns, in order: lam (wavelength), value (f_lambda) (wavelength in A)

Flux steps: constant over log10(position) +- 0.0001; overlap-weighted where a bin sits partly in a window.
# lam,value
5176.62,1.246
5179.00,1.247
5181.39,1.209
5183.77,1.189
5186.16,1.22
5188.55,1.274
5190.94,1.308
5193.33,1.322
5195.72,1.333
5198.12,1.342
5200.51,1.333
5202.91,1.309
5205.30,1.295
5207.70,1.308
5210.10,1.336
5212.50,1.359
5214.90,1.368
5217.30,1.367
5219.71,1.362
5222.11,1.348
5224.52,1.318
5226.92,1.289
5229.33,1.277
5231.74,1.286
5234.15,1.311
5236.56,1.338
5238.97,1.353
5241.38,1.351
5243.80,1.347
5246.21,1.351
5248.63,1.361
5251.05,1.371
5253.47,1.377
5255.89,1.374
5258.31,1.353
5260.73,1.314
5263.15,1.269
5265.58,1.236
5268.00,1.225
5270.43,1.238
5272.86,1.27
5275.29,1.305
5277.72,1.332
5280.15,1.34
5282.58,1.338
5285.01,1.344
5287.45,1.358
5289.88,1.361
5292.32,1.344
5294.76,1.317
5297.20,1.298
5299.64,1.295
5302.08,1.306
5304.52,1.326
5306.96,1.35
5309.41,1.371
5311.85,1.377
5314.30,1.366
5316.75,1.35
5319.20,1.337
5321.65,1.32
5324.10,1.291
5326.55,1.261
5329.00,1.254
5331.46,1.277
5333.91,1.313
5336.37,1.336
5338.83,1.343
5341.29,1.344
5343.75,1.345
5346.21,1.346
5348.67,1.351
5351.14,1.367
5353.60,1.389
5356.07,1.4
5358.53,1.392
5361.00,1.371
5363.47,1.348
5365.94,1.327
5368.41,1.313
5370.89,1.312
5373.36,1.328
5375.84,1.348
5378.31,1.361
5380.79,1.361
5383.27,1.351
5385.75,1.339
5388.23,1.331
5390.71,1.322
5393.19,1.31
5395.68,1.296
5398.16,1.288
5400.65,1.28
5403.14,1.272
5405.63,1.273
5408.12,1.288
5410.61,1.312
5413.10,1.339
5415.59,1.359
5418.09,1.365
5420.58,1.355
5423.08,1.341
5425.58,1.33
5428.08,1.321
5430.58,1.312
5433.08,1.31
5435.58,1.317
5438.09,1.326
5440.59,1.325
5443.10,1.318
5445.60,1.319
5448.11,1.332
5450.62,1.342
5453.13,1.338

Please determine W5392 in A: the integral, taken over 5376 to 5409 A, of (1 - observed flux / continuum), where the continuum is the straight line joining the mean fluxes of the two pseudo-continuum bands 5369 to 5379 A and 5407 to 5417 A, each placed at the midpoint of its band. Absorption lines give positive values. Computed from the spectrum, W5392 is 0.39 A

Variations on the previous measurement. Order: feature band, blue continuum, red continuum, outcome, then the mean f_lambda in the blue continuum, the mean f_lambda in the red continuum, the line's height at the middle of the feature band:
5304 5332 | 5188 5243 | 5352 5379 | 0.43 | 1.33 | 1.35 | 1.35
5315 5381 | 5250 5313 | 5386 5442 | -0.82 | 1.32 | 1.32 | 1.32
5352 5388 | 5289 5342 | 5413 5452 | -0.67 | 1.32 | 1.33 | 1.33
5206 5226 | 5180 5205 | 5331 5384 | -0.78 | 1.28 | 1.35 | 1.29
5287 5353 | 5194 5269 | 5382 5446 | -0.31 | 1.33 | 1.32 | 1.32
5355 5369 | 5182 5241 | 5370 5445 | -0.41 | 1.31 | 1.32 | 1.32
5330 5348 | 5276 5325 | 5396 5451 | 0.02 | 1.34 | 1.32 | 1.33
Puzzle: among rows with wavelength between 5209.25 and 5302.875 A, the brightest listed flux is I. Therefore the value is 1.377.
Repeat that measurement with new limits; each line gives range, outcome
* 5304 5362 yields 1.4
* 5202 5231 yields 1.368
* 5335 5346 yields 1.345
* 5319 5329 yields 1.337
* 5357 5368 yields 1.392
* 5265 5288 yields 1.358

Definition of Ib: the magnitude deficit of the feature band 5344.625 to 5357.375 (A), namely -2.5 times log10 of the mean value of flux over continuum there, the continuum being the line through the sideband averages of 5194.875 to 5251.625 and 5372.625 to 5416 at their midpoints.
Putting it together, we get -0.039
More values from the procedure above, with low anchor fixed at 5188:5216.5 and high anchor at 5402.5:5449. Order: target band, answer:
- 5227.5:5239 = 0.015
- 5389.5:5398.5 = 0.014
